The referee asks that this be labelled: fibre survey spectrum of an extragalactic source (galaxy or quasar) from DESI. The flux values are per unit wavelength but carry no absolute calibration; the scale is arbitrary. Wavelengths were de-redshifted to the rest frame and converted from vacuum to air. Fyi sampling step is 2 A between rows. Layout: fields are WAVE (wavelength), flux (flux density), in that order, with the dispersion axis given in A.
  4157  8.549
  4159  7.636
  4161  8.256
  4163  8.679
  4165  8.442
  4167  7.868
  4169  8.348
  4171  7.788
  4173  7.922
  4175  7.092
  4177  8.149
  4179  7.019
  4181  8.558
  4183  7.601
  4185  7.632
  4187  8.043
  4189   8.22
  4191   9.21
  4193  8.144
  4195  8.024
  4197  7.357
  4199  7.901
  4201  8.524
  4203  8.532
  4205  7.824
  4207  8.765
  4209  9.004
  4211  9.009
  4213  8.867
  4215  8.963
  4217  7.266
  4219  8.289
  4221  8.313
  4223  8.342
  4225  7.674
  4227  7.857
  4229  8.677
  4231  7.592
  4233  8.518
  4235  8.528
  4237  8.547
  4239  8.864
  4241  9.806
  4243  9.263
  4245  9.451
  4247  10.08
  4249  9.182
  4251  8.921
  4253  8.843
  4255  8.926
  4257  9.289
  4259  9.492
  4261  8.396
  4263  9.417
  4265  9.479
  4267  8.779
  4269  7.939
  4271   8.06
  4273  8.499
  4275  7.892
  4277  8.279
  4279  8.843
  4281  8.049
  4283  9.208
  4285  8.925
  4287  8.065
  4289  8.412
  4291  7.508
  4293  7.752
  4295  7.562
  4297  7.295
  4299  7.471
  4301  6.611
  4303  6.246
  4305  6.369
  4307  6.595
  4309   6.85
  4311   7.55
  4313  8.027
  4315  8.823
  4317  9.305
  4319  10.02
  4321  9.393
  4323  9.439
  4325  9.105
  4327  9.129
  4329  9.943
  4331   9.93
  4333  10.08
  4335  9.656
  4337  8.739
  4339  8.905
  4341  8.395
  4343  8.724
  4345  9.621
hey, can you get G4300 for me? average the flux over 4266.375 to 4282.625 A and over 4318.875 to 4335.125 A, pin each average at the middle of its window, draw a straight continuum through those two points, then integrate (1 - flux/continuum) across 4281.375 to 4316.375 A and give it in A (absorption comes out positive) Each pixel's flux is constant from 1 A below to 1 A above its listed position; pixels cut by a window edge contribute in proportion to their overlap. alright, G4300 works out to 5.0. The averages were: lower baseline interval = 8.32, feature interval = 7.63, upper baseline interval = 9.61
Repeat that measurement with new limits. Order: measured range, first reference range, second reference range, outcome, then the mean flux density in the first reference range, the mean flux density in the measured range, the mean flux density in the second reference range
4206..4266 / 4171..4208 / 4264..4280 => -3.7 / 8.02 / 8.79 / 8.47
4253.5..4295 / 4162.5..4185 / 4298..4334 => -1.5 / 7.92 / 8.54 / 8.38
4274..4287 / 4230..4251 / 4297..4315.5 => -1.1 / 8.98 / 8.5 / 7.13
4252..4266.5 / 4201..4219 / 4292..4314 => -2.5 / 8.52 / 9.11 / 7.12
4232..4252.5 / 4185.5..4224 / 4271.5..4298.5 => -2.1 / 8.34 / 9.11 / 8.16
